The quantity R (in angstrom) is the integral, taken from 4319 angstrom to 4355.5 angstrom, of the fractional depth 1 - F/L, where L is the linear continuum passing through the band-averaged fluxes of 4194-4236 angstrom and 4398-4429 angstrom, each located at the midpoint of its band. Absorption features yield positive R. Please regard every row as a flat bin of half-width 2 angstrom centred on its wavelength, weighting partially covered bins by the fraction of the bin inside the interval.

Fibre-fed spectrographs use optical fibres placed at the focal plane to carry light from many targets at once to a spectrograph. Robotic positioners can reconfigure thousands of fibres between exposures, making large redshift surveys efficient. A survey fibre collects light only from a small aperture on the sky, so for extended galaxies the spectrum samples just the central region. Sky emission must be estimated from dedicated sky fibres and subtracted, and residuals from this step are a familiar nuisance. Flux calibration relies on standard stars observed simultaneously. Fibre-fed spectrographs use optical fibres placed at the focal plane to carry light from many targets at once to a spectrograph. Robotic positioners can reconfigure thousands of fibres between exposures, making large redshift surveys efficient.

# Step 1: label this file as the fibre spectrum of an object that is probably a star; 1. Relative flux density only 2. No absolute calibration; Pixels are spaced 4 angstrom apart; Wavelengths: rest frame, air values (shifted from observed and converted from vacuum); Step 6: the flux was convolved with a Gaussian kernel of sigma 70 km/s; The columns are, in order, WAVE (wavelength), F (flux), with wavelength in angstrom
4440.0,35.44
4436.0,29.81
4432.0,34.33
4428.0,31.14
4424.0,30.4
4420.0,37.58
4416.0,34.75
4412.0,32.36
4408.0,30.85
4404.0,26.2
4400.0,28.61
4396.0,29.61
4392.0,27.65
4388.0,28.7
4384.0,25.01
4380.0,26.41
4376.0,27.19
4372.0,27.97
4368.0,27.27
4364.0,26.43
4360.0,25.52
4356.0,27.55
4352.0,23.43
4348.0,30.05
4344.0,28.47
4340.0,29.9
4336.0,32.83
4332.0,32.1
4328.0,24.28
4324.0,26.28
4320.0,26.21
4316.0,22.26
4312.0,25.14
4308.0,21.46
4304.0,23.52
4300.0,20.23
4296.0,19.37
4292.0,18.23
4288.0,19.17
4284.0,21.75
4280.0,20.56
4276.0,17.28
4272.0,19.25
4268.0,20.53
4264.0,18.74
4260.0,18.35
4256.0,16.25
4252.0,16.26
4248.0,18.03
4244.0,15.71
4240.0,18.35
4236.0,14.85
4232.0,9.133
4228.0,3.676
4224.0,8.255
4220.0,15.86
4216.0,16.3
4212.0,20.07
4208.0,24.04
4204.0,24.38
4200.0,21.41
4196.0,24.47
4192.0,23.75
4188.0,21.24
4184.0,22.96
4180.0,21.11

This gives -3.4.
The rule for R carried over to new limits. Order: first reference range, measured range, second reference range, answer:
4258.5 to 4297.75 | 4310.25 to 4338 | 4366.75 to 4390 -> -4.95 angstrom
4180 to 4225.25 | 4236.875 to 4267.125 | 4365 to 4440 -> 7.17 angstrom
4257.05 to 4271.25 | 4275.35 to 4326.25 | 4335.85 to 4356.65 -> 3.23 angstrom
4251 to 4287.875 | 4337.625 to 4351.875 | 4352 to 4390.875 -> -2.37 angstrom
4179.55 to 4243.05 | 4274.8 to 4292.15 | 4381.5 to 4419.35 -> 2.16 angstrom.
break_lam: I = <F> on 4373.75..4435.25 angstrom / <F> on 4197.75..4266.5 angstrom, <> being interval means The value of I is 1.8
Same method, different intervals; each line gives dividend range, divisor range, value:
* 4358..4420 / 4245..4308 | 1.49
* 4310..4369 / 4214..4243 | 2.18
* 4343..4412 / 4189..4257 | 1.61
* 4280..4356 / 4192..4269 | 1.43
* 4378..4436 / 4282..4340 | 1.26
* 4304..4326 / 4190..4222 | 1.14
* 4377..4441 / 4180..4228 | 1.55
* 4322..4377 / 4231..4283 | 1.60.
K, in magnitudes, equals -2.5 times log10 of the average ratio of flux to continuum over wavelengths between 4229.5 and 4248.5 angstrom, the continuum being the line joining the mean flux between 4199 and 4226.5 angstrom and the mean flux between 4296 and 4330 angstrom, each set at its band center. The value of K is 0.32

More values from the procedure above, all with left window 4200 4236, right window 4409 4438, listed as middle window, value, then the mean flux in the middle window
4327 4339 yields -0.19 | 30.2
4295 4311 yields 0.06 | 21.5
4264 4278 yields 0.06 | 19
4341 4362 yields -0.02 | 27.1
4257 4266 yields 0.05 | 18.3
